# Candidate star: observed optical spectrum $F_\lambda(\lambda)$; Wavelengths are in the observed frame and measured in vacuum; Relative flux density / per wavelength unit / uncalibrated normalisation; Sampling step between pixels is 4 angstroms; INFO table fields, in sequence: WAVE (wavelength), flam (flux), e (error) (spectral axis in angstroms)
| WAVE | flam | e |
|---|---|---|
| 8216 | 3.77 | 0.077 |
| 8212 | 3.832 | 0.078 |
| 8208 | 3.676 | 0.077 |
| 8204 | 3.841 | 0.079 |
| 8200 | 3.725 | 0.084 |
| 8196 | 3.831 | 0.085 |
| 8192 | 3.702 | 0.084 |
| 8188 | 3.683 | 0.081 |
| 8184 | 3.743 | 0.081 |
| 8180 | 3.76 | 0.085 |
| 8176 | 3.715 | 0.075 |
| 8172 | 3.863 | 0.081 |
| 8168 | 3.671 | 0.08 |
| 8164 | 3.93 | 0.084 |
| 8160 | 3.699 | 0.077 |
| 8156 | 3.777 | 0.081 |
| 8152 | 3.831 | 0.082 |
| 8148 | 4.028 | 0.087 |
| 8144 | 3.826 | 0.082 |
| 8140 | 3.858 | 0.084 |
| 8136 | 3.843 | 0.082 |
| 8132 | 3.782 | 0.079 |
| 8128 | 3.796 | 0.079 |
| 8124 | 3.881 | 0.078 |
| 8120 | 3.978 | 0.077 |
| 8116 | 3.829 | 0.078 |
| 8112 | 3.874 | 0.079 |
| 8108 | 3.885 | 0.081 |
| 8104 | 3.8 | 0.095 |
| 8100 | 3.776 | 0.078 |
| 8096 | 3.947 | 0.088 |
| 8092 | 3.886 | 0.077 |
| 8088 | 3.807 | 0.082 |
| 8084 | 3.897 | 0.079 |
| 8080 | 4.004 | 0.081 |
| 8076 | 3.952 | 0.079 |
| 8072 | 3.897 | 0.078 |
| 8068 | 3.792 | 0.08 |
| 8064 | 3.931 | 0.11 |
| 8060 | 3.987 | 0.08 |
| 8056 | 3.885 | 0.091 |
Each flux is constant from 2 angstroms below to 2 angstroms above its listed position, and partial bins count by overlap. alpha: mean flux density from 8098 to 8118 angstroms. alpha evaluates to 3.83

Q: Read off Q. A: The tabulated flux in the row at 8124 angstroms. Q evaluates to 3.881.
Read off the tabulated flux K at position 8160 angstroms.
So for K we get 3.699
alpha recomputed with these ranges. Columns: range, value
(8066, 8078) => 3.88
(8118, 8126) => 3.93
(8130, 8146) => 3.83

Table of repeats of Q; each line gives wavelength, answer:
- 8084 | 3.897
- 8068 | 3.792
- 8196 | 3.831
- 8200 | 3.725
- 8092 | 3.886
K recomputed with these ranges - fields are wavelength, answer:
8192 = 3.702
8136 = 3.843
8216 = 3.77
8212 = 3.832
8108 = 3.885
